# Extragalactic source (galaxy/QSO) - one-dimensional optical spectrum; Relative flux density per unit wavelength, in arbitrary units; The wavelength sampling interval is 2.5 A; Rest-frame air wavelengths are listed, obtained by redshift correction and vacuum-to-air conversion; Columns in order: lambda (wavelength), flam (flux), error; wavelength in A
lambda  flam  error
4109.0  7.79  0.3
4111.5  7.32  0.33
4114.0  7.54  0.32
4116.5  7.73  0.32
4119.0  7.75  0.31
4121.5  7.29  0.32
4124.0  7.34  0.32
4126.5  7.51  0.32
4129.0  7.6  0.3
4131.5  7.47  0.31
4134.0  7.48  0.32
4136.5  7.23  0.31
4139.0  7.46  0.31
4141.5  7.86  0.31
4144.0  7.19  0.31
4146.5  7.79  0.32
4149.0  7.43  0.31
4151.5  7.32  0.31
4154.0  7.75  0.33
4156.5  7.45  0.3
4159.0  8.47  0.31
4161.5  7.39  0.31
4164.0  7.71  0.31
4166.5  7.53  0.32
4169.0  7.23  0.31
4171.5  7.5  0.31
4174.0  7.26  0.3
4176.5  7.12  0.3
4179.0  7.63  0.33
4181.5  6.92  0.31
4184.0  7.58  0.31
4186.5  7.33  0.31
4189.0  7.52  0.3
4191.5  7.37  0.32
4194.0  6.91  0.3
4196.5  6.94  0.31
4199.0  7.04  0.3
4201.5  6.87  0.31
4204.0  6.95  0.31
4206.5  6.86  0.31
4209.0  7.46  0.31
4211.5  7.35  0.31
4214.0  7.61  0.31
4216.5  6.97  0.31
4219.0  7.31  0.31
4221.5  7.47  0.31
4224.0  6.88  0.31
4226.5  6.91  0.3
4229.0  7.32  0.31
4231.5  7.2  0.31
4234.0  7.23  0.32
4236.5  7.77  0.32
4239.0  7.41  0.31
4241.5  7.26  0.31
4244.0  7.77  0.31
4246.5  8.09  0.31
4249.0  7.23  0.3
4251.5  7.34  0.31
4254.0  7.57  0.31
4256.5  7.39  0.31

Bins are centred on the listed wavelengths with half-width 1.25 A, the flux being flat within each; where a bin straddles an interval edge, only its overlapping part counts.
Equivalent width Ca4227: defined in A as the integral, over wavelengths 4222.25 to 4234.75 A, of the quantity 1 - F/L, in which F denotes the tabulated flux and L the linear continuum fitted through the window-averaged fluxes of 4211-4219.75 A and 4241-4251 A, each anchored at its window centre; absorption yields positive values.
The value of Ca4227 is 0.5 A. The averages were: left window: 7.31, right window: 7.59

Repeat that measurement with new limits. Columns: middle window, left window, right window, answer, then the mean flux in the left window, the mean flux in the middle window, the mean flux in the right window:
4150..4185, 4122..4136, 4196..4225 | -0.8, 7.46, 7.49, 7.15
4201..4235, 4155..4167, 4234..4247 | 2.0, 7.72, 7.18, 7.59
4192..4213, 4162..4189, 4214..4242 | 0.7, 7.39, 7.07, 7.26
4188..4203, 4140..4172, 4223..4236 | 0.5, 7.59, 7.1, 7.15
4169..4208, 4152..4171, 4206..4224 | 1.4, 7.63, 7.19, 7.28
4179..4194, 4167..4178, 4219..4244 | -0.1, 7.3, 7.33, 7.3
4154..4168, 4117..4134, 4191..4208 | -0.9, 7.5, 7.71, 6.98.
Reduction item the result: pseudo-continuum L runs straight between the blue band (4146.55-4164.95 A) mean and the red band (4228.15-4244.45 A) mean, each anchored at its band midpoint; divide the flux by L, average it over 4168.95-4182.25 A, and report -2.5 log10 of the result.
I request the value 0.04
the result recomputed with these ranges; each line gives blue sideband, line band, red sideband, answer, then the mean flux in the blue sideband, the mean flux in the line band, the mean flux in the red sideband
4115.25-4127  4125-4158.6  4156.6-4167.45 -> 0.02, 7.52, 7.53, 7.75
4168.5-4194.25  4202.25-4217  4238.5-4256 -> 0.03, 7.32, 7.2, 7.52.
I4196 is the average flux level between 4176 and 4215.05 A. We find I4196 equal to 7.22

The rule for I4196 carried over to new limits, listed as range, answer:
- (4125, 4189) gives 7.49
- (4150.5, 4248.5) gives 7.35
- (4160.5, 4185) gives 7.38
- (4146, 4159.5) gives 7.65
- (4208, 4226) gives 7.27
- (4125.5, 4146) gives 7.49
